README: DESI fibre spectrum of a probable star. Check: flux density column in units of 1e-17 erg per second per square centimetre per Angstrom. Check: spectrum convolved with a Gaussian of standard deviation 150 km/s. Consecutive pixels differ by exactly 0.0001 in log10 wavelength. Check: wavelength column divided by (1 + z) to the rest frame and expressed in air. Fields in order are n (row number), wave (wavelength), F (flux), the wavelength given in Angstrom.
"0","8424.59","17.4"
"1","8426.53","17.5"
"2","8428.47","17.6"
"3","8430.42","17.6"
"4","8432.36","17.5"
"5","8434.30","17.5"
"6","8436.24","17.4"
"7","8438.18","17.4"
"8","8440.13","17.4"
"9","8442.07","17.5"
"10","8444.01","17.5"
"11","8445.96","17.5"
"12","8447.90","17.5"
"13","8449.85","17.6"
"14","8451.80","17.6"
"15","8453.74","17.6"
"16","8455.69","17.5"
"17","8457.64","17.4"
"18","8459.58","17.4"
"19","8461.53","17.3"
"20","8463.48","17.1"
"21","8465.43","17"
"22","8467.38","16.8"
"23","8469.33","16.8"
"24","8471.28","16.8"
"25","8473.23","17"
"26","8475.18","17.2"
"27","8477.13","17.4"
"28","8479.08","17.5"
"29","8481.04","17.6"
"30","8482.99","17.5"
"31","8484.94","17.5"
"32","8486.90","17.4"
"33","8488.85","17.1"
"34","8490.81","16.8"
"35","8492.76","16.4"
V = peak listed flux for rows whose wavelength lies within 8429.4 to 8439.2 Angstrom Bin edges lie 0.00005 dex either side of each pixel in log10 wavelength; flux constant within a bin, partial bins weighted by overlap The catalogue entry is 17.6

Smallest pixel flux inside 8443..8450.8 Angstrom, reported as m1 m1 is 17.5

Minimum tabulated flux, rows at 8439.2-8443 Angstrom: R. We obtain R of 17.4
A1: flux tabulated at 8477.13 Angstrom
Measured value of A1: 17.4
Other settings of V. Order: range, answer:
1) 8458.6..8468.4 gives 17.4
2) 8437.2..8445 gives 17.5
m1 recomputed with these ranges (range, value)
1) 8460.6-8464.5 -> 17.1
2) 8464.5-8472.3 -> 16.8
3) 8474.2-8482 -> 17.2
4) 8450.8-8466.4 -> 17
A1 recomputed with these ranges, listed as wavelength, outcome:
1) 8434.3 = 17.5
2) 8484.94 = 17.5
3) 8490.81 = 16.8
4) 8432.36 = 17.5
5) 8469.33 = 16.8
